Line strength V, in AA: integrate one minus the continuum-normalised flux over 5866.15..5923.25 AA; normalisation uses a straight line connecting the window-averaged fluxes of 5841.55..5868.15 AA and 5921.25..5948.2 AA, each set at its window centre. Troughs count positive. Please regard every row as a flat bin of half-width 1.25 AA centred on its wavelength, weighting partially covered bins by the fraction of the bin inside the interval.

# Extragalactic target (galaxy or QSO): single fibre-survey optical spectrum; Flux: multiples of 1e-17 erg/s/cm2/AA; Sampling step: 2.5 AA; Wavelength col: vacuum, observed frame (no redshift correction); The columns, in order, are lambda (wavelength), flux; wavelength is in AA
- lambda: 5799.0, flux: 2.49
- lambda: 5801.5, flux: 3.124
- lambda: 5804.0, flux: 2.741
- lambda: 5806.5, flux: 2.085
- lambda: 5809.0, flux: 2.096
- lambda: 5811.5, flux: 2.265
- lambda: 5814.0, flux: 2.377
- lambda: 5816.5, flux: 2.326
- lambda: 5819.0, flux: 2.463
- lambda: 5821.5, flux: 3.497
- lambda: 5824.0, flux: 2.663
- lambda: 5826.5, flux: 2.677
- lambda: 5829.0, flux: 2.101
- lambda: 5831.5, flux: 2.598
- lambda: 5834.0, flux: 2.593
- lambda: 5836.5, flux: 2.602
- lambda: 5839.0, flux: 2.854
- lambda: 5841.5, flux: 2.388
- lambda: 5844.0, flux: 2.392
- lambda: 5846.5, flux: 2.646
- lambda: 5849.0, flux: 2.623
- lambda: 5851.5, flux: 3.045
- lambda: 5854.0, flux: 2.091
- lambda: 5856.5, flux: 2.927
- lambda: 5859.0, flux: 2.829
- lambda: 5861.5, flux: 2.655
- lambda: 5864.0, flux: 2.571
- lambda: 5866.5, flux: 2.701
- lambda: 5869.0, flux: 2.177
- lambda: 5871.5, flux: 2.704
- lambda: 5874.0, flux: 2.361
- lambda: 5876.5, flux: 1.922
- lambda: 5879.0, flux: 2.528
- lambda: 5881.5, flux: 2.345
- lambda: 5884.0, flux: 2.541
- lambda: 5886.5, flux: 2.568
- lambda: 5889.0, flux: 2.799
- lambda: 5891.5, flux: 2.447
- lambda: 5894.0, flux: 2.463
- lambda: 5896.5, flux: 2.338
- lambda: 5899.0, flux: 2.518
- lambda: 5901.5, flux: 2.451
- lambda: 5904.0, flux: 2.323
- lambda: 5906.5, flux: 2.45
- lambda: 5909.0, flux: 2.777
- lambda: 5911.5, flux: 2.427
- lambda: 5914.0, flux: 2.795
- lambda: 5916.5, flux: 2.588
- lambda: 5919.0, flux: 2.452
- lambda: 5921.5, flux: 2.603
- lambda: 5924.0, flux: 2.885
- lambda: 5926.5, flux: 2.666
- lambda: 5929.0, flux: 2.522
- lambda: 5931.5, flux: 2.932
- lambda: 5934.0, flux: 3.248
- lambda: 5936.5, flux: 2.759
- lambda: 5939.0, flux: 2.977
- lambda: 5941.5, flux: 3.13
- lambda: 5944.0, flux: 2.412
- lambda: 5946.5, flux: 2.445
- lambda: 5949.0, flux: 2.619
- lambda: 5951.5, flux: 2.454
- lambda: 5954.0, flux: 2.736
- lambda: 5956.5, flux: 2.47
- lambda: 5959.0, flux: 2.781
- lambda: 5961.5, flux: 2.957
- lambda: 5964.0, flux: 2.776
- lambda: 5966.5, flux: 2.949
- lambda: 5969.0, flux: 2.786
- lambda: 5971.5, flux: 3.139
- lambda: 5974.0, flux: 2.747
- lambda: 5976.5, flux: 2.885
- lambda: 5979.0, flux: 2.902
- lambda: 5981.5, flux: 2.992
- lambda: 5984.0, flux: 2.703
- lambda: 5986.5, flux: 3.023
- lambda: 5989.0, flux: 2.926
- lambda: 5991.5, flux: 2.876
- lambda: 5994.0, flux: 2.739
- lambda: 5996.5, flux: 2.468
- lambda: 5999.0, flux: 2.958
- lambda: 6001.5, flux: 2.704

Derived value 4.6 AA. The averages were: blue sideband 2.63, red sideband 2.78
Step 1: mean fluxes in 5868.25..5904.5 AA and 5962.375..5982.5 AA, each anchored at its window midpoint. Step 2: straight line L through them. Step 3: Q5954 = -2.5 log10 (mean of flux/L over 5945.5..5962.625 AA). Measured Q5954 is 0.06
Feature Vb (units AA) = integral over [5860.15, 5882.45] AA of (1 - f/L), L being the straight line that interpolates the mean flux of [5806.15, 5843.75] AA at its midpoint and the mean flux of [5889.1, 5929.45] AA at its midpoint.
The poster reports 0.8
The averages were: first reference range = 2.51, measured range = 2.44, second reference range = 2.55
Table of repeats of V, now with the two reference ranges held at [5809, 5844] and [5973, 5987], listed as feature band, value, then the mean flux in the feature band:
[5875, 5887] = 1.3 AA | 2.37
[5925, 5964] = 0.7 AA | 2.74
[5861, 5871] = 0.4 AA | 2.53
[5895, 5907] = 1.3 AA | 2.41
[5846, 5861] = -0.5 AA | 2.69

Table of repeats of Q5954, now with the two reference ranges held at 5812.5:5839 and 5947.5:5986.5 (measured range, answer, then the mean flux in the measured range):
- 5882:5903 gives 0.078 mag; 2.51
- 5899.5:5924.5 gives 0.064 mag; 2.56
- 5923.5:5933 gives -0.004 mag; 2.75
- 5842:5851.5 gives 0.010 mag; 2.61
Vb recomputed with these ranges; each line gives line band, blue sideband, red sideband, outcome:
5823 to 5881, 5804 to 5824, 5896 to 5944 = 0.0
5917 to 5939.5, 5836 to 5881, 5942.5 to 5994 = -0.6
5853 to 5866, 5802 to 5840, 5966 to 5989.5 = 0.0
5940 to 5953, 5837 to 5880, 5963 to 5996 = 0.8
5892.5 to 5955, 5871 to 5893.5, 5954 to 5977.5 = 0.1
